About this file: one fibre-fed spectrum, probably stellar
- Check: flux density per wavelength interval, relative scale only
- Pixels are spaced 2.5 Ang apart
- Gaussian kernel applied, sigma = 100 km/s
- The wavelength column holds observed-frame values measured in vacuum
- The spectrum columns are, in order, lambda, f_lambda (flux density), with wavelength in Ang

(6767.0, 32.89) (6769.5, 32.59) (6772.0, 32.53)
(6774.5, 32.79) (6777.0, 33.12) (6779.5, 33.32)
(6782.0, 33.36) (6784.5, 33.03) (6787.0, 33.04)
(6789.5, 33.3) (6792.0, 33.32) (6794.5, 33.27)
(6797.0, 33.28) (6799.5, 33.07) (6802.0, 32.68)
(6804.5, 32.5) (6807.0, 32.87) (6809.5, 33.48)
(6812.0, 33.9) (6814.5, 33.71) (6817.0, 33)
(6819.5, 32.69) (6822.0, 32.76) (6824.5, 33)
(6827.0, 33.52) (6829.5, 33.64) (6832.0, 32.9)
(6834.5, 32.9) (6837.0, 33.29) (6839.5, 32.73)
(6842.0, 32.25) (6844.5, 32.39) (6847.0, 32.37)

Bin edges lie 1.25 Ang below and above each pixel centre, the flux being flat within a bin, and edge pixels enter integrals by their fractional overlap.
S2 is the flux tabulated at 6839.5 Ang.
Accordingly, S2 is 32.73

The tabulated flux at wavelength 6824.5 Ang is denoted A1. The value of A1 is 33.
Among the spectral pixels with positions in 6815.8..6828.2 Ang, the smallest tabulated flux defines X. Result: 32.69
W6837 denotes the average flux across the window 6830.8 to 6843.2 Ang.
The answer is 32.8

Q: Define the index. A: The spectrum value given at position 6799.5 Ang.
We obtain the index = 33.07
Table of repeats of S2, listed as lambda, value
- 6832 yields 32.9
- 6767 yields 32.89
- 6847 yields 32.37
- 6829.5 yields 33.64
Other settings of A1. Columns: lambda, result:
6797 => 33.28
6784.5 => 33.03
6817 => 33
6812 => 33.9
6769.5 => 32.59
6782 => 33.36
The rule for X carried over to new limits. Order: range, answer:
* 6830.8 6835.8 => 32.9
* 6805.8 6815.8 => 32.87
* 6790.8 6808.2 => 32.5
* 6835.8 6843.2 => 32.25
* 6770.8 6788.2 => 32.53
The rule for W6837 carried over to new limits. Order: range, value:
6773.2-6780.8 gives 33.1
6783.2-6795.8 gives 33.2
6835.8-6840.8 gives 33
